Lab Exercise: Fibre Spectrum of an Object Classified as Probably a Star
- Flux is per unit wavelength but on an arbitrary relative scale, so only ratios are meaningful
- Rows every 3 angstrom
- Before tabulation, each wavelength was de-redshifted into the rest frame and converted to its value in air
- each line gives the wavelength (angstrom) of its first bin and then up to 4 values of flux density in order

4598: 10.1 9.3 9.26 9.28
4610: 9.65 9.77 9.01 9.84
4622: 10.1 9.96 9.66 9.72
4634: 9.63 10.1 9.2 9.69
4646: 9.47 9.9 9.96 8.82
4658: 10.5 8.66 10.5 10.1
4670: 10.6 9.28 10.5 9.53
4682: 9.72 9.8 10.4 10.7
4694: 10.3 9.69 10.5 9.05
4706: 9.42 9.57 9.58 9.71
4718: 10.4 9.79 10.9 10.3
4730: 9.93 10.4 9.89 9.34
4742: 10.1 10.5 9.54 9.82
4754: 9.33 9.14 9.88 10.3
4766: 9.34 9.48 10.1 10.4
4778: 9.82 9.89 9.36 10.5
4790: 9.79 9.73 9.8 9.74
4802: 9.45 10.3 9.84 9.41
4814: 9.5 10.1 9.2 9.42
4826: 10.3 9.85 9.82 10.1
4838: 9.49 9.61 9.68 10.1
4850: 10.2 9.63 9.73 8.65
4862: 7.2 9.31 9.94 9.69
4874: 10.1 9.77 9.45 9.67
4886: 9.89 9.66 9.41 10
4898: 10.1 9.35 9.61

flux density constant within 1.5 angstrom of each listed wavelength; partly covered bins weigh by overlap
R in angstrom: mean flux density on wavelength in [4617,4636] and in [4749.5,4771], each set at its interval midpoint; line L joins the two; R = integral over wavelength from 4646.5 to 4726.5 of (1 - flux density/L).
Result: -1.60 angstrom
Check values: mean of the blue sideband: 9.8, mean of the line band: 9.92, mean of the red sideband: 9.62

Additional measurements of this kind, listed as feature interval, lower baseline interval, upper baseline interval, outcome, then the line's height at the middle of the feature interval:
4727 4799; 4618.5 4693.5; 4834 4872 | -1.5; 9.65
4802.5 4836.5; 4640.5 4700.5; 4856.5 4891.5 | -0.9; 9.54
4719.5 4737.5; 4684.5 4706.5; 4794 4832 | -0.5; 9.94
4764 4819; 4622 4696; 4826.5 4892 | -0.7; 9.69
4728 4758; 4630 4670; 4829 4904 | -0.4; 9.69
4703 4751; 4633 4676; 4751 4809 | -0.7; 9.79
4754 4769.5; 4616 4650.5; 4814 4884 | 0.1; 9.65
